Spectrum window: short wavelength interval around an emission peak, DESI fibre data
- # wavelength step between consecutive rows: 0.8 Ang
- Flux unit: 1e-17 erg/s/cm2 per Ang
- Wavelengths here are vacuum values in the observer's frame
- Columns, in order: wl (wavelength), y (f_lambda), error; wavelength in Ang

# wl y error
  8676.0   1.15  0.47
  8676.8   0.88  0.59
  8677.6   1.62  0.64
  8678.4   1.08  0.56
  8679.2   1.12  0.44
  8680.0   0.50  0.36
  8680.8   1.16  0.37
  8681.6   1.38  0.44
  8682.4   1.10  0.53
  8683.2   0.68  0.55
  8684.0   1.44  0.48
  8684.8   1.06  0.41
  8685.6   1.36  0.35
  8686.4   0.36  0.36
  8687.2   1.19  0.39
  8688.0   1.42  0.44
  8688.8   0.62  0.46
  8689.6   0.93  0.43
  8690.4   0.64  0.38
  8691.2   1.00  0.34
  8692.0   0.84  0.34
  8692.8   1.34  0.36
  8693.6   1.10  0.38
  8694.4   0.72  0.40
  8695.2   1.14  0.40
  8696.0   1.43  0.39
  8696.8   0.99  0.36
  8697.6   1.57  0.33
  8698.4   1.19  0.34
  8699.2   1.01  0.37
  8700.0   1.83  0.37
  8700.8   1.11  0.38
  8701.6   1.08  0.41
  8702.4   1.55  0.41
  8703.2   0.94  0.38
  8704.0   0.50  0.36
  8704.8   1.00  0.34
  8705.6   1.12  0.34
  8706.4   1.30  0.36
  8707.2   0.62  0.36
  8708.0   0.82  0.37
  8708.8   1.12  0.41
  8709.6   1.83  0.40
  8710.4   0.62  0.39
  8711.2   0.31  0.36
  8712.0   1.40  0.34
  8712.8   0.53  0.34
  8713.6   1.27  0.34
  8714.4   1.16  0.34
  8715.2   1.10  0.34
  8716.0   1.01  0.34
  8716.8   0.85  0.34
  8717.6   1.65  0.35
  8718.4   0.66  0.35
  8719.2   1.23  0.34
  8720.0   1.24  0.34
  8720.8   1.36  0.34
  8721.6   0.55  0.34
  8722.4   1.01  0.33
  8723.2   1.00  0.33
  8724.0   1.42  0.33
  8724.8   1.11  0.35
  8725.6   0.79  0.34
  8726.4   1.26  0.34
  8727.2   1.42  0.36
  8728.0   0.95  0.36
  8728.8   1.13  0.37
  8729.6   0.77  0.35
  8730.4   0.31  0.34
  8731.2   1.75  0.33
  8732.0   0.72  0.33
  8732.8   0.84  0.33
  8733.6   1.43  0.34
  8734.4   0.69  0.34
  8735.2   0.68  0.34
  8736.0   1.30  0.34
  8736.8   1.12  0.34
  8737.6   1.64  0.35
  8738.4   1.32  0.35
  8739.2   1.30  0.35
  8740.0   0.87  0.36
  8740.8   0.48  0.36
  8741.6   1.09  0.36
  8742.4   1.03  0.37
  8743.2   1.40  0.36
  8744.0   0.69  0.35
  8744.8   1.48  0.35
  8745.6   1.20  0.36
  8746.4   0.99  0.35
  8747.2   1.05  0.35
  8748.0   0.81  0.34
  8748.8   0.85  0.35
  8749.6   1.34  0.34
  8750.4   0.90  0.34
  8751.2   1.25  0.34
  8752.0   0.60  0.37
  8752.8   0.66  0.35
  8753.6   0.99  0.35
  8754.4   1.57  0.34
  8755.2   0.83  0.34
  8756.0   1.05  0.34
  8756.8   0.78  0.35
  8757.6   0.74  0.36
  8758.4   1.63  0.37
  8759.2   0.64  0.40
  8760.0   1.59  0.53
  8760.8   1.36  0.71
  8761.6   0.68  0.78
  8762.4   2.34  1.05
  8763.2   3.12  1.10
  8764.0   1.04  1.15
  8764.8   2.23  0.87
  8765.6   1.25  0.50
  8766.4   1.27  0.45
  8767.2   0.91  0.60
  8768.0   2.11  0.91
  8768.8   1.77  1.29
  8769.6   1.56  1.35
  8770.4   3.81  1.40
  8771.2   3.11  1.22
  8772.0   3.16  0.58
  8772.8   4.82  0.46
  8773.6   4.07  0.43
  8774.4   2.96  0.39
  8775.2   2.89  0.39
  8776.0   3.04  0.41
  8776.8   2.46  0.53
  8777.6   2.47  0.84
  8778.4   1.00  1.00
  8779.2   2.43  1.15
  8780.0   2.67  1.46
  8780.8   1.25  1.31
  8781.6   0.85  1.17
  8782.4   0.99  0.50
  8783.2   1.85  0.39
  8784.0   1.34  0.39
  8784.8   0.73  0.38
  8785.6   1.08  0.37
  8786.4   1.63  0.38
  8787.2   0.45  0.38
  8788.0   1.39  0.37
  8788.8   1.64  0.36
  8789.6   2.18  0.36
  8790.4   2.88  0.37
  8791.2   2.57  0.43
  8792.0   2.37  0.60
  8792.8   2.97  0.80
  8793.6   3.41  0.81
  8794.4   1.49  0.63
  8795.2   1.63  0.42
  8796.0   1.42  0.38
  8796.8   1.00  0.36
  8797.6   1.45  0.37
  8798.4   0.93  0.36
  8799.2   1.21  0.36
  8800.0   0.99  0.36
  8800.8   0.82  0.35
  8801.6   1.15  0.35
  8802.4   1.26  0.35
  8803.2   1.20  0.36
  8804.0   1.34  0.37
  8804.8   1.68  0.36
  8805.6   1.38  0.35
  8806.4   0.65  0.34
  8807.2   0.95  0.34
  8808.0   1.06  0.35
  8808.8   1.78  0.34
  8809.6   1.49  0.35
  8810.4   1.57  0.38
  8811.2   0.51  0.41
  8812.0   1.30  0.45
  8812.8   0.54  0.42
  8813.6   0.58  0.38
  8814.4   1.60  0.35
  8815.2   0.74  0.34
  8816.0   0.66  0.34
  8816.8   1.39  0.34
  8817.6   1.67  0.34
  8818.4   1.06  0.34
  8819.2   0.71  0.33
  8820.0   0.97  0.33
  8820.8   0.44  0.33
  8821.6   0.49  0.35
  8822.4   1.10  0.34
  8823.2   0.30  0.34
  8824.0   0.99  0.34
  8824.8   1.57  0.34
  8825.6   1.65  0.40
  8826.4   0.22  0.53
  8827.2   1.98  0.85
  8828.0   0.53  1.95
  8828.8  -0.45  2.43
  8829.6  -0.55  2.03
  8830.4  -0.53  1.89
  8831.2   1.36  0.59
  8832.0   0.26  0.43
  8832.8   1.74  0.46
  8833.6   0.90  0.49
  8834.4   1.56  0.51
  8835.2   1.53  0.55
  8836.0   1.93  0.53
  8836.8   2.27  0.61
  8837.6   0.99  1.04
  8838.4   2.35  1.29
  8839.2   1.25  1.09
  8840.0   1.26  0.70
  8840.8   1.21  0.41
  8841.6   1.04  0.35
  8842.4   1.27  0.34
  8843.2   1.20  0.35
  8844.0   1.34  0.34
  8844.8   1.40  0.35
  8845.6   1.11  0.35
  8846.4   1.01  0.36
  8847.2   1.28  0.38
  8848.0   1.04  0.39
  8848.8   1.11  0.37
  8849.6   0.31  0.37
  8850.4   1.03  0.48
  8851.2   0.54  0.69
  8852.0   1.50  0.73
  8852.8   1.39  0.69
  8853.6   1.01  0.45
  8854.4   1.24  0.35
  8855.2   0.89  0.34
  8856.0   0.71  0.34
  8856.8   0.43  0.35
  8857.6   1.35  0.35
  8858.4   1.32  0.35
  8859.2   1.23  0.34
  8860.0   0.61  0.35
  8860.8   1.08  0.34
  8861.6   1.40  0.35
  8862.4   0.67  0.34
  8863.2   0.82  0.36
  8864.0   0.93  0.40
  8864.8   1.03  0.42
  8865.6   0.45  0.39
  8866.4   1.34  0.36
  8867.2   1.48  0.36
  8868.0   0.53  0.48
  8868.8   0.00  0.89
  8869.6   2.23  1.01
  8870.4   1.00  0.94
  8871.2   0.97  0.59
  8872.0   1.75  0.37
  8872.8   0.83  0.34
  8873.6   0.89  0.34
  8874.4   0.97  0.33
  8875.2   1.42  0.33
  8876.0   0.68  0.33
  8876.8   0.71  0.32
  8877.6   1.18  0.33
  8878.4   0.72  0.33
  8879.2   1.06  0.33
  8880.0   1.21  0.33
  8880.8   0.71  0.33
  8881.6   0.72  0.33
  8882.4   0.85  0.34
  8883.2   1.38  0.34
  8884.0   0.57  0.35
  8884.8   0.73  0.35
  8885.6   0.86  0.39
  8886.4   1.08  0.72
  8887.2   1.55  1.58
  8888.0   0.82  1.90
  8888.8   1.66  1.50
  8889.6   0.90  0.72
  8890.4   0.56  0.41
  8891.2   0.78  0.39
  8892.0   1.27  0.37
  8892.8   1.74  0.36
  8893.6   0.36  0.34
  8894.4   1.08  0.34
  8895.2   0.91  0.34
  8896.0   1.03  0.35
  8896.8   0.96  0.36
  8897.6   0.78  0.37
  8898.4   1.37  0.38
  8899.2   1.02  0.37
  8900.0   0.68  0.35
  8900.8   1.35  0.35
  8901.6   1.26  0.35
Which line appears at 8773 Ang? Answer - [S II]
